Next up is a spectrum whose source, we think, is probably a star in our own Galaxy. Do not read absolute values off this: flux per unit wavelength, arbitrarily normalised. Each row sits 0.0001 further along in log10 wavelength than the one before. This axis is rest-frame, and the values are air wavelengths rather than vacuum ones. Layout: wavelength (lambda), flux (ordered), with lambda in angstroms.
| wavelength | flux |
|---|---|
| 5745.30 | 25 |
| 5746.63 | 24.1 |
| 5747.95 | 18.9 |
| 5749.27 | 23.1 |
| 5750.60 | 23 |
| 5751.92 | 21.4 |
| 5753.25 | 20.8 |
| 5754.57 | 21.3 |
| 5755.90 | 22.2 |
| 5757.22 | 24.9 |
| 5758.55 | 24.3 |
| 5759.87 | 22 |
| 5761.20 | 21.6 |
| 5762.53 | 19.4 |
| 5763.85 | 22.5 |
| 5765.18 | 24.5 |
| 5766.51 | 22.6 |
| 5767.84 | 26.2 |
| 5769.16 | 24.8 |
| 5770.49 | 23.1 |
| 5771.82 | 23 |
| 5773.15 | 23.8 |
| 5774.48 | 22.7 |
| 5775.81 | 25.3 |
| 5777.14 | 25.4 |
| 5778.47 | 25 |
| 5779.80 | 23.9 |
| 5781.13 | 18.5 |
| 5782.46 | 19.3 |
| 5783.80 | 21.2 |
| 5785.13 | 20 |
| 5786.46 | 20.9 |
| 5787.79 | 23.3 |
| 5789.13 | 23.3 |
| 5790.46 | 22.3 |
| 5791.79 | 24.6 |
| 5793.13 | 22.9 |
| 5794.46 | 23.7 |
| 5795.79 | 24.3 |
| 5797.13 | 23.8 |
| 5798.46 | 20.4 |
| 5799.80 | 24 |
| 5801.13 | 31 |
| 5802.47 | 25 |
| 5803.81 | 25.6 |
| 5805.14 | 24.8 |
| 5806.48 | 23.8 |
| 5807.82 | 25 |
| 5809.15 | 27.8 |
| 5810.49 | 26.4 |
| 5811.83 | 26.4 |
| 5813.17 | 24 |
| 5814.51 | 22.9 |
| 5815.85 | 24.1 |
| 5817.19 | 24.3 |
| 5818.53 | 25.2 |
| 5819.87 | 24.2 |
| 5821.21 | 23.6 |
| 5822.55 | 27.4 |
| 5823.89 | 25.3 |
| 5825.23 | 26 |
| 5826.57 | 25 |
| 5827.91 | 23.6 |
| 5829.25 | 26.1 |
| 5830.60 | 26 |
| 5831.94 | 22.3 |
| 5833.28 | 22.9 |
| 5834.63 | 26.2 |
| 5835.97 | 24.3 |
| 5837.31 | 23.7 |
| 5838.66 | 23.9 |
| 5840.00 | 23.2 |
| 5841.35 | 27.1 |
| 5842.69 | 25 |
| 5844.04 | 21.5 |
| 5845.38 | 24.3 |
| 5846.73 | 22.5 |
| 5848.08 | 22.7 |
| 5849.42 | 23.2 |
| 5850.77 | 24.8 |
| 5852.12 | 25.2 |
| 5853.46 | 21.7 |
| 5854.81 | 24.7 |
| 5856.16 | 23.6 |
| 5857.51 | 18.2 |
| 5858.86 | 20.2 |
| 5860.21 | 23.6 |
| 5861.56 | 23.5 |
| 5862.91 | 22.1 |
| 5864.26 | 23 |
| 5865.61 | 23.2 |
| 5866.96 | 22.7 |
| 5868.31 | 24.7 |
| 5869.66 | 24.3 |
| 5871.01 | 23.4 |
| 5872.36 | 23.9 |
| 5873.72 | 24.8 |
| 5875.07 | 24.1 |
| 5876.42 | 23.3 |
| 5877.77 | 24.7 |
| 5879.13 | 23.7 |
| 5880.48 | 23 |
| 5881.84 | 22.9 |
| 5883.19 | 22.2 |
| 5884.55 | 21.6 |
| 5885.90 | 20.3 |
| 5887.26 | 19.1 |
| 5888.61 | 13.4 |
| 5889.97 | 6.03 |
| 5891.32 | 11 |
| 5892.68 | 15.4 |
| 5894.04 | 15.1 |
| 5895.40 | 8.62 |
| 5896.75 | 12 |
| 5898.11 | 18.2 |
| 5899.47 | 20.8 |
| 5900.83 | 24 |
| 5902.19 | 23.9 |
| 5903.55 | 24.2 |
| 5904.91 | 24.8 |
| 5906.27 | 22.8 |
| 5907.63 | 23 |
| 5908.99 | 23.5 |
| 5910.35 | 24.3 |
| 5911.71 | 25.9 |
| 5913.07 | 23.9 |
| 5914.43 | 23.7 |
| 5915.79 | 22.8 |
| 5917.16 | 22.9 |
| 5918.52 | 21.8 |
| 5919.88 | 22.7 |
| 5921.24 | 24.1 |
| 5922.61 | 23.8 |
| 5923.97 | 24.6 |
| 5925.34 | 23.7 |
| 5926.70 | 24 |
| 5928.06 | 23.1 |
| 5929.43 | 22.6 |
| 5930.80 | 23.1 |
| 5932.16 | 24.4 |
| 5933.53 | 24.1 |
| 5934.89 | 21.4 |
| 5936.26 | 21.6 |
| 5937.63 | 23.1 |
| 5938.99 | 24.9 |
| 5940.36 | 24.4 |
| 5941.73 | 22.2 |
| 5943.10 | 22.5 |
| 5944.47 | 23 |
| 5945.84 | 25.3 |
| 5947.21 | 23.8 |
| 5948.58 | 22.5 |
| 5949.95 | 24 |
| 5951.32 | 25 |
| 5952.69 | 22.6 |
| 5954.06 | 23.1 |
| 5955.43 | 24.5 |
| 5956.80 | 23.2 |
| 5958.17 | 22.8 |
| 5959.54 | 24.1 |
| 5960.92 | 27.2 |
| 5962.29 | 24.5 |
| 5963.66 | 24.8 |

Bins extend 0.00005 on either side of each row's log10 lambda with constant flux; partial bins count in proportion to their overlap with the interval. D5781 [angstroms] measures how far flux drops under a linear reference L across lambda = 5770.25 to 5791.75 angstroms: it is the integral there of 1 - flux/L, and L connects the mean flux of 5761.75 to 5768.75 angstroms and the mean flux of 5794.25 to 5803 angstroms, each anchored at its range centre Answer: 1.1 angstroms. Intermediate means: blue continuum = 23.1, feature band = 22.6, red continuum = 24.6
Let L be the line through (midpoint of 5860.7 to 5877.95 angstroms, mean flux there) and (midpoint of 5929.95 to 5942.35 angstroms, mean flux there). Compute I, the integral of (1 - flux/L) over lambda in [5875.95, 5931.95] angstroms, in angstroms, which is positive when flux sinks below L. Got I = 5.5 angstroms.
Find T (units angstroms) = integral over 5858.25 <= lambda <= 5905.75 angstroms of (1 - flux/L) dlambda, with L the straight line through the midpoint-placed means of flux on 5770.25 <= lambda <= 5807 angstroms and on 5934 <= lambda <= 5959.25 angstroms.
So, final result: 5.6 angstroms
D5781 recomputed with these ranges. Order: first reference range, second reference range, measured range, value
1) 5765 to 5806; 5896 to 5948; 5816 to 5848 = -1.54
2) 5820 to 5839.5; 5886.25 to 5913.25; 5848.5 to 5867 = -0.36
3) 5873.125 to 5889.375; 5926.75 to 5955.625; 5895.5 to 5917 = 0.32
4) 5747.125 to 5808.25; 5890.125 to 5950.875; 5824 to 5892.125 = -0.53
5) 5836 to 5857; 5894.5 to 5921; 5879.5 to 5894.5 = 3.37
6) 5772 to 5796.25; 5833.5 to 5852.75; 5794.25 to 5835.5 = -2.51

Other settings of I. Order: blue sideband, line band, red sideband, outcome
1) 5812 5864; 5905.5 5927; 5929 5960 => 0.0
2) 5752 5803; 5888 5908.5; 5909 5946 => 5.0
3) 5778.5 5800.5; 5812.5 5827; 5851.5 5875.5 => -1.3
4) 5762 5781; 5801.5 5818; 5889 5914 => -2.0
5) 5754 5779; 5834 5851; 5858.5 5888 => -0.7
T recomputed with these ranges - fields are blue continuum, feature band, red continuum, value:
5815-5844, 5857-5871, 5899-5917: 0.9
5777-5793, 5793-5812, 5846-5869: -2.2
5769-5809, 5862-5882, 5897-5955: -0.2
